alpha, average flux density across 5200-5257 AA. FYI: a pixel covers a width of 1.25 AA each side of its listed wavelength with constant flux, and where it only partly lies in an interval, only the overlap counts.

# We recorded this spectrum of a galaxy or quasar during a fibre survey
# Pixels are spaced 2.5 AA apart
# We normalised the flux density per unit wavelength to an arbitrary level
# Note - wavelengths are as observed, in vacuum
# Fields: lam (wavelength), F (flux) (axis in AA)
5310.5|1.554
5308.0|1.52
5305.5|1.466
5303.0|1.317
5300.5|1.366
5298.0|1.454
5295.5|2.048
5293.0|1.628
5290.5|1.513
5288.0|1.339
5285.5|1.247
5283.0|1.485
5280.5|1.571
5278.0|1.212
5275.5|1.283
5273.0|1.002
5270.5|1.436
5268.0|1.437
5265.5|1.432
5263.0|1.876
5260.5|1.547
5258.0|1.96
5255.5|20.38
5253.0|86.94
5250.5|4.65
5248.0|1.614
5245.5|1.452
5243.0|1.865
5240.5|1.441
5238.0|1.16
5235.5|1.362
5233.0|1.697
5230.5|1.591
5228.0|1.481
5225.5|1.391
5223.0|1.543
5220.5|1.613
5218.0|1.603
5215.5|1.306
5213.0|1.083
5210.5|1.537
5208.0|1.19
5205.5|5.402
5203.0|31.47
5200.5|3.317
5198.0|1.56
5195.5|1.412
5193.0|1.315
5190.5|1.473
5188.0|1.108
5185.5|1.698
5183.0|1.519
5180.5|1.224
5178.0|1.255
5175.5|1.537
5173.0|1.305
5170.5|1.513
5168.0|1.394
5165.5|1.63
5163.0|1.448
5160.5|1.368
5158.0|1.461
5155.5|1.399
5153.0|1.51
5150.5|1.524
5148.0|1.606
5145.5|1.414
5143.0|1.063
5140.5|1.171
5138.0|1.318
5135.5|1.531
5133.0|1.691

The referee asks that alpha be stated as 7.73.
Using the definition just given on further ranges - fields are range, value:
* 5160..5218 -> 2.95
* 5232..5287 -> 6.36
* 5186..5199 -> 1.39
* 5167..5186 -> 1.42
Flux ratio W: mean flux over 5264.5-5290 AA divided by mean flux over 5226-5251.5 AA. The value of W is 0.8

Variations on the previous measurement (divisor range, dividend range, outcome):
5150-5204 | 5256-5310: 0.63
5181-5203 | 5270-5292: 0.40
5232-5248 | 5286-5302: 1.02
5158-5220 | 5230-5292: 2.03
